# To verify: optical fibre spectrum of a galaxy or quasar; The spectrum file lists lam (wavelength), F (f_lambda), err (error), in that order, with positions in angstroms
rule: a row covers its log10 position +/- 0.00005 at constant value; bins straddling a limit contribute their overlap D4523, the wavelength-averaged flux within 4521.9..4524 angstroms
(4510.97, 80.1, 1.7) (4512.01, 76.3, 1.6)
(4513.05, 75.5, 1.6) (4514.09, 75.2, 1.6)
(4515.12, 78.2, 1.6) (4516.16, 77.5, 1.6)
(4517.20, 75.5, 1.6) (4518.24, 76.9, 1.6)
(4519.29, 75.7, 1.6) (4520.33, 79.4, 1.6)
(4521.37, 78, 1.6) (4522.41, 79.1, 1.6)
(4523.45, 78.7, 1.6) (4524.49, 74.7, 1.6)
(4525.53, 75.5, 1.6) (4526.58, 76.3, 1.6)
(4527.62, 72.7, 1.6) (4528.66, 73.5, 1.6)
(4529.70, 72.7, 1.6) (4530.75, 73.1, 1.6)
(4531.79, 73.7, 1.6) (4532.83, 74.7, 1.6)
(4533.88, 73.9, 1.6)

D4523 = 79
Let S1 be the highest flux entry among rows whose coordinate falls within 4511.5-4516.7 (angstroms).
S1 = 78.2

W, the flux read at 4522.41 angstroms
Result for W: 79.1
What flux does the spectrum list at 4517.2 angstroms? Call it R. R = 75.5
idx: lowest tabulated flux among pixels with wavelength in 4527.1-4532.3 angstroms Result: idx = 72.7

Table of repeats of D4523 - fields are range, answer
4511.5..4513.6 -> 75.8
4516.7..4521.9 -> 77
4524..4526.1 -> 74.9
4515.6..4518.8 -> 76.4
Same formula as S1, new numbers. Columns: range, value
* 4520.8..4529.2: 79.1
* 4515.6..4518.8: 77.5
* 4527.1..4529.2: 73.5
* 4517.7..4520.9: 79.4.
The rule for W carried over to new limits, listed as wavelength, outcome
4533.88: 73.9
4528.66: 73.5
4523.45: 78.7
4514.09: 75.2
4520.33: 79.4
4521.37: 78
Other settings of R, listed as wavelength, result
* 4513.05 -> 75.5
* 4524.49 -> 74.7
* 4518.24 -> 76.9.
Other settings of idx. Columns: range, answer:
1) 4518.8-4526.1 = 74.7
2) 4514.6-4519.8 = 75.5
